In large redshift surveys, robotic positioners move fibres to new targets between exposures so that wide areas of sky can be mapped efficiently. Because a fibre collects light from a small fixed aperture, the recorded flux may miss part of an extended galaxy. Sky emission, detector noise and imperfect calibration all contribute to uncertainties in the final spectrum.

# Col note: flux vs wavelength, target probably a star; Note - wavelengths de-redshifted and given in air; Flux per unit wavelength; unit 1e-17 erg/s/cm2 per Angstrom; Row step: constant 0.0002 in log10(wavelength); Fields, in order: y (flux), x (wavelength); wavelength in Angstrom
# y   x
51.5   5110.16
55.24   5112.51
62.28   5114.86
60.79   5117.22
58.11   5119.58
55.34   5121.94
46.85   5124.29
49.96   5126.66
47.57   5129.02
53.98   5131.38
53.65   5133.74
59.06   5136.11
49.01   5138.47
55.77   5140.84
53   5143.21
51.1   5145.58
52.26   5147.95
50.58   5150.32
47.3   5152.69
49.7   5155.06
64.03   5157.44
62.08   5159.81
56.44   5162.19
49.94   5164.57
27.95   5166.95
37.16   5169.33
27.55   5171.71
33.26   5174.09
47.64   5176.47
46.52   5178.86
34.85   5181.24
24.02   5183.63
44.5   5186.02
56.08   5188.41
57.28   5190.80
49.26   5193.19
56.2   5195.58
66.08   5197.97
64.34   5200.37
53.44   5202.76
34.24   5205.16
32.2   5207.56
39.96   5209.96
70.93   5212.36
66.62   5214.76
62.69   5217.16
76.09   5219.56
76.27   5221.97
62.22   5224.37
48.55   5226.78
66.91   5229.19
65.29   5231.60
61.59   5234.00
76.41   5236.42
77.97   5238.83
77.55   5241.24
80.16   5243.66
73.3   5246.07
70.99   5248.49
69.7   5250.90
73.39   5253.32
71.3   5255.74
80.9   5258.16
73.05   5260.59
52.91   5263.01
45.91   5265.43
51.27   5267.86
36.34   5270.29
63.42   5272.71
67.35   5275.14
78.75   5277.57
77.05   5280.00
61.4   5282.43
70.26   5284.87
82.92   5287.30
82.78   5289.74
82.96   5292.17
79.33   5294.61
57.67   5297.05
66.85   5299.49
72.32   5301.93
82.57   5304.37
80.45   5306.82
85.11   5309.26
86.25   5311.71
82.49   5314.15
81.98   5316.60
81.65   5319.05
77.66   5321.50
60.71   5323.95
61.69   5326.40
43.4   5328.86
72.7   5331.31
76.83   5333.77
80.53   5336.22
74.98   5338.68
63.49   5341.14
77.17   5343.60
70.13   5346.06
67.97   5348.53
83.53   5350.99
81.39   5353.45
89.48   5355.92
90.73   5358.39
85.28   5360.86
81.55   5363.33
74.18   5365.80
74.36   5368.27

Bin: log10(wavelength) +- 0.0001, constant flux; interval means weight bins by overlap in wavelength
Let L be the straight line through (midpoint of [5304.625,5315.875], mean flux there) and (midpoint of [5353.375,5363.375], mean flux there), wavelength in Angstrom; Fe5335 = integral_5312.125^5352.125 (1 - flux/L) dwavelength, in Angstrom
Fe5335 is 5.8 Angstrom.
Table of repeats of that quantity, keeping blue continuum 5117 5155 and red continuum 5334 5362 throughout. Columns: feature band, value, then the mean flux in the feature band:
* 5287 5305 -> -0.8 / 75.4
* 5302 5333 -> 0.0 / 74.6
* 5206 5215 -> 1.7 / 50.2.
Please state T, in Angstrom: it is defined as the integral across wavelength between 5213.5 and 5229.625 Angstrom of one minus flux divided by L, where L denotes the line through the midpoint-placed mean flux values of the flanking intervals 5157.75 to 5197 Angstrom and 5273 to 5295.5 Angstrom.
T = -2.3 Angstrom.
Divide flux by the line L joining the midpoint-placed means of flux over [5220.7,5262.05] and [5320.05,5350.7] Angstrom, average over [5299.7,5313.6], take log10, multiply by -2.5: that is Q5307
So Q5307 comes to -0.15 mag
